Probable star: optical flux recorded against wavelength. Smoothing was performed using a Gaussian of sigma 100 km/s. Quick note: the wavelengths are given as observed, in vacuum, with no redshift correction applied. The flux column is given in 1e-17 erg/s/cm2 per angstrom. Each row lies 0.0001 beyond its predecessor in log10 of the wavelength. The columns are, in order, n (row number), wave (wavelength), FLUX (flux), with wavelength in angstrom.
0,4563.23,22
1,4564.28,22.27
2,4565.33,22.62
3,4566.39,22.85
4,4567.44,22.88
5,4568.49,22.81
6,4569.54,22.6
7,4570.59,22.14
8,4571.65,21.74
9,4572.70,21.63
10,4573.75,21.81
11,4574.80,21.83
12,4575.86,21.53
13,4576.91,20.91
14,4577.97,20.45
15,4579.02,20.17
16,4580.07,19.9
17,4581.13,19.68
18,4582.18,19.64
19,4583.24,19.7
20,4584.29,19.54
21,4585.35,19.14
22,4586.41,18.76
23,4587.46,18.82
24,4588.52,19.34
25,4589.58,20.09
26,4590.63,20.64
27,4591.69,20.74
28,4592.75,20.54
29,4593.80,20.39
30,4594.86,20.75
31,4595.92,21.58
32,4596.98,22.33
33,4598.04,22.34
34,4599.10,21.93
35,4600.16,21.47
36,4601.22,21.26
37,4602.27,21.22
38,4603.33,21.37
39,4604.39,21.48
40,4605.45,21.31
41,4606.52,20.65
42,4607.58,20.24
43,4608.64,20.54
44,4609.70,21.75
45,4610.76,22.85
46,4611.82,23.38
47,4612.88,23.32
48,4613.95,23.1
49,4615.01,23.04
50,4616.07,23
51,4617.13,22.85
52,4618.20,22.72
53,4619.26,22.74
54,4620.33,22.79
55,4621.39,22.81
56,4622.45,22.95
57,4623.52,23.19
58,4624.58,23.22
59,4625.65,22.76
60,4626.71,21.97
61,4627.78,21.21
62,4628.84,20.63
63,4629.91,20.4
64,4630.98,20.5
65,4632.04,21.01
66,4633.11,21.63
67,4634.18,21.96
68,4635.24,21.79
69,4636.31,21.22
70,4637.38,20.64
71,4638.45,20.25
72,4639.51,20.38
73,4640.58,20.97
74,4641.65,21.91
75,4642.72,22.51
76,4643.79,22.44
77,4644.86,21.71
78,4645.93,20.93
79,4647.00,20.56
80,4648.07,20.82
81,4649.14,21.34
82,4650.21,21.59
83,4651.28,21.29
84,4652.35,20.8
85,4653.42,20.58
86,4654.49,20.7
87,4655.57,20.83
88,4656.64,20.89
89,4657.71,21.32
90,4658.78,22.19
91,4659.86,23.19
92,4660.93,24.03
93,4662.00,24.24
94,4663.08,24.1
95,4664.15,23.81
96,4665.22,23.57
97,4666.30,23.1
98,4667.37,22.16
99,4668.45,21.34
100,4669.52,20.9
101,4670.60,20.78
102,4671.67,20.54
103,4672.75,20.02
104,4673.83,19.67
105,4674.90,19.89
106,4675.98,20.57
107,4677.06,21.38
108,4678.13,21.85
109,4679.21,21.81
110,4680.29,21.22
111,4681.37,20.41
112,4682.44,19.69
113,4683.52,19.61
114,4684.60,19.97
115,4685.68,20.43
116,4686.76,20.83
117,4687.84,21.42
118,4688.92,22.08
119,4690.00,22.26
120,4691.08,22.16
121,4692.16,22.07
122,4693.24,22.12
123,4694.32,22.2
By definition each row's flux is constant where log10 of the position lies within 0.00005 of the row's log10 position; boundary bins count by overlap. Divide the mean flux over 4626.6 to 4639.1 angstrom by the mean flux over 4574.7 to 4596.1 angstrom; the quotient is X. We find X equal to 1.05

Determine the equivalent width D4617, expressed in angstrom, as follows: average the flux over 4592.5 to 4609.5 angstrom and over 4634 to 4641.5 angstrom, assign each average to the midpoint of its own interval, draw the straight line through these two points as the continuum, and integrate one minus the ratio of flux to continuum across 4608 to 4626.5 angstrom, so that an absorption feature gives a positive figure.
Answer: -1.4 angstrom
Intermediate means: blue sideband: 21.2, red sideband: 21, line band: 22.7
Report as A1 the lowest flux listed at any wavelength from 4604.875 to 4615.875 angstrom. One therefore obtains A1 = 20.24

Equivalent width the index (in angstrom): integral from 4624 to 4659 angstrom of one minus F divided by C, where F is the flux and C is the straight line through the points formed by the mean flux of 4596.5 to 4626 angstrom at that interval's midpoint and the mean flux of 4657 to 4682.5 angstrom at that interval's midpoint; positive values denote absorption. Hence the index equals 1.12 angstrom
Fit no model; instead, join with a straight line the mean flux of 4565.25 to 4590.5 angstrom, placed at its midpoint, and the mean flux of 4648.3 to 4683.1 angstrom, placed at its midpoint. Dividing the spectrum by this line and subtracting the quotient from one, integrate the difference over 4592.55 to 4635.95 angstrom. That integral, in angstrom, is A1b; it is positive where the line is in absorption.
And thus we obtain -1.57 angstrom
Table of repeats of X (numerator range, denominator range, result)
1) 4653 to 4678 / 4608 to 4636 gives 0.98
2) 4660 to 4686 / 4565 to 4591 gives 1.03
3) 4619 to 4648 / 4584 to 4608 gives 1.05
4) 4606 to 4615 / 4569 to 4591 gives 1.08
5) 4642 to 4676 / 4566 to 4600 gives 1.04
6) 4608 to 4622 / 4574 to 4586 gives 1.12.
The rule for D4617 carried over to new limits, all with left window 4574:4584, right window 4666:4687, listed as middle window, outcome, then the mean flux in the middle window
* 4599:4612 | -0.6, 21.4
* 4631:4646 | -0.5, 21.4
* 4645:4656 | -0.1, 21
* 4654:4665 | -1.0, 22.6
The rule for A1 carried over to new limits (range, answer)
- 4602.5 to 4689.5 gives 19.61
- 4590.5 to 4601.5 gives 20.39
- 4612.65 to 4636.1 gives 20.4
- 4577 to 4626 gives 18.76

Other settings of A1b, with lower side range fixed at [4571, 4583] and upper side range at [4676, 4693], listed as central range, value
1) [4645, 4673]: -0.9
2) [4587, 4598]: 0.1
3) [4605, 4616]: -0.6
